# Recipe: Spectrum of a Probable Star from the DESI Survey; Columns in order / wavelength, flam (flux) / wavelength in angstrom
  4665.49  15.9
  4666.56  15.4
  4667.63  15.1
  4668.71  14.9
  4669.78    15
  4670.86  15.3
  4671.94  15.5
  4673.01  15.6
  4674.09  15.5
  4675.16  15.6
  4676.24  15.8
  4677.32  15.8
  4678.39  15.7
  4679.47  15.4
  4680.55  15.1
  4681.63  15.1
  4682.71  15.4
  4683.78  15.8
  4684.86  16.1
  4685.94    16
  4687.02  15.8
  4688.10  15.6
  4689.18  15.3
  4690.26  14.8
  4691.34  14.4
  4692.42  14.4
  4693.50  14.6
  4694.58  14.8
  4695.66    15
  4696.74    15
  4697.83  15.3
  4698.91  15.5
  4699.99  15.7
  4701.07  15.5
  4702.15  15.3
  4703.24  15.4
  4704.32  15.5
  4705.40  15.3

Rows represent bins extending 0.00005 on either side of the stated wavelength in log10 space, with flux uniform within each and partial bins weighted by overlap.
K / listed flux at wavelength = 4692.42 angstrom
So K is 14.4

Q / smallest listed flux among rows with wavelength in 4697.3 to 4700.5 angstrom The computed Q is 15.3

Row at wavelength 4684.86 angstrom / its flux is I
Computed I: 16.1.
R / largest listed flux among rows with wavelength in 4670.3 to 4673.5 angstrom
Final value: 15.6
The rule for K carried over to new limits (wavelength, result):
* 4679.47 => 15.4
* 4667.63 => 15.1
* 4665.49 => 15.9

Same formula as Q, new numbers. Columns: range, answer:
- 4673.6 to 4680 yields 15.4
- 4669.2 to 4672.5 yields 15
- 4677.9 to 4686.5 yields 15.1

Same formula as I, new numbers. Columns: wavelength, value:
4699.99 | 15.7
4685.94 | 16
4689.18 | 15.3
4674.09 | 15.5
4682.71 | 15.4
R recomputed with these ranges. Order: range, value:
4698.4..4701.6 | 15.7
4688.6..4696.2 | 15.3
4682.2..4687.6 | 16.1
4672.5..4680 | 15.8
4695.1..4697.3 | 15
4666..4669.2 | 15.4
